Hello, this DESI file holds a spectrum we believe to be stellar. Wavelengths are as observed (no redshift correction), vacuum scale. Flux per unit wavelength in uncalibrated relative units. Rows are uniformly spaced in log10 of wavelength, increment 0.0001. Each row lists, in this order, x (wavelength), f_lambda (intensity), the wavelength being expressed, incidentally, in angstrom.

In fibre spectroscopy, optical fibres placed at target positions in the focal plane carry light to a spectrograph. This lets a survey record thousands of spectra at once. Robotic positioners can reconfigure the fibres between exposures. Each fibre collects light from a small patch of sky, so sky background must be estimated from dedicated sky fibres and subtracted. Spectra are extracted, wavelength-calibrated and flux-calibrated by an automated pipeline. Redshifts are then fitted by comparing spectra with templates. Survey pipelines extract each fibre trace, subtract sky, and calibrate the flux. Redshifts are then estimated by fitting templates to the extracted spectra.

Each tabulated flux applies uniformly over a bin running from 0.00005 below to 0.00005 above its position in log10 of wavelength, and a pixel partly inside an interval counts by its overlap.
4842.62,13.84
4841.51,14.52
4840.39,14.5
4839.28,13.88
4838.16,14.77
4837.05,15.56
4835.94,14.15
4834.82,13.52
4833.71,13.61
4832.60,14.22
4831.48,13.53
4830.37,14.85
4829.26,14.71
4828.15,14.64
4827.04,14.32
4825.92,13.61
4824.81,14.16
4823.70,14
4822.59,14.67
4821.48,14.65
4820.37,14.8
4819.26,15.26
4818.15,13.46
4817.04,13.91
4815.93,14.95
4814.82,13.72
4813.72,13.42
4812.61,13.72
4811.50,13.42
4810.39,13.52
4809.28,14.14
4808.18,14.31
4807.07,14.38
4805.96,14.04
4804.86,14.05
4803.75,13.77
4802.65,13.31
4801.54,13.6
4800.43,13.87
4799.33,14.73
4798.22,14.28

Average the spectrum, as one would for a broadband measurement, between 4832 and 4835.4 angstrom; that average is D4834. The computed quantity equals 13.7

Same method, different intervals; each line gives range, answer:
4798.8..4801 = 14.3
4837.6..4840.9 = 14.4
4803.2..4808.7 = 14.1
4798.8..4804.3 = 13.9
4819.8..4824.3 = 14.5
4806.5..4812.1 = 13.9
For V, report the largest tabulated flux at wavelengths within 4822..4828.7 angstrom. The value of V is 14.67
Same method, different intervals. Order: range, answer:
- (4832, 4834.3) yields 14.22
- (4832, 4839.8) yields 15.56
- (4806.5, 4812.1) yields 14.38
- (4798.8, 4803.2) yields 14.73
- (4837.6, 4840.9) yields 14.77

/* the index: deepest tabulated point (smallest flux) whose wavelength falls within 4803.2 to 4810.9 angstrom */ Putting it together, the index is 13.52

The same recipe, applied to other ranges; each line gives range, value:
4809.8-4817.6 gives 13.42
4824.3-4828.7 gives 13.61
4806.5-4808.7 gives 14.31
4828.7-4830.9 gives 14.71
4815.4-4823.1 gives 13.46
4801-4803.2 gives 13.31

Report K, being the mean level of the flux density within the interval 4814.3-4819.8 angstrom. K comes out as 14.3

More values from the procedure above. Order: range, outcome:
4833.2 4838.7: 14.3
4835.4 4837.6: 14.9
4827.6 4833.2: 14.4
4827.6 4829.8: 14.7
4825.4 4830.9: 14.4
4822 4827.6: 14.1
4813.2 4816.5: 14.1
